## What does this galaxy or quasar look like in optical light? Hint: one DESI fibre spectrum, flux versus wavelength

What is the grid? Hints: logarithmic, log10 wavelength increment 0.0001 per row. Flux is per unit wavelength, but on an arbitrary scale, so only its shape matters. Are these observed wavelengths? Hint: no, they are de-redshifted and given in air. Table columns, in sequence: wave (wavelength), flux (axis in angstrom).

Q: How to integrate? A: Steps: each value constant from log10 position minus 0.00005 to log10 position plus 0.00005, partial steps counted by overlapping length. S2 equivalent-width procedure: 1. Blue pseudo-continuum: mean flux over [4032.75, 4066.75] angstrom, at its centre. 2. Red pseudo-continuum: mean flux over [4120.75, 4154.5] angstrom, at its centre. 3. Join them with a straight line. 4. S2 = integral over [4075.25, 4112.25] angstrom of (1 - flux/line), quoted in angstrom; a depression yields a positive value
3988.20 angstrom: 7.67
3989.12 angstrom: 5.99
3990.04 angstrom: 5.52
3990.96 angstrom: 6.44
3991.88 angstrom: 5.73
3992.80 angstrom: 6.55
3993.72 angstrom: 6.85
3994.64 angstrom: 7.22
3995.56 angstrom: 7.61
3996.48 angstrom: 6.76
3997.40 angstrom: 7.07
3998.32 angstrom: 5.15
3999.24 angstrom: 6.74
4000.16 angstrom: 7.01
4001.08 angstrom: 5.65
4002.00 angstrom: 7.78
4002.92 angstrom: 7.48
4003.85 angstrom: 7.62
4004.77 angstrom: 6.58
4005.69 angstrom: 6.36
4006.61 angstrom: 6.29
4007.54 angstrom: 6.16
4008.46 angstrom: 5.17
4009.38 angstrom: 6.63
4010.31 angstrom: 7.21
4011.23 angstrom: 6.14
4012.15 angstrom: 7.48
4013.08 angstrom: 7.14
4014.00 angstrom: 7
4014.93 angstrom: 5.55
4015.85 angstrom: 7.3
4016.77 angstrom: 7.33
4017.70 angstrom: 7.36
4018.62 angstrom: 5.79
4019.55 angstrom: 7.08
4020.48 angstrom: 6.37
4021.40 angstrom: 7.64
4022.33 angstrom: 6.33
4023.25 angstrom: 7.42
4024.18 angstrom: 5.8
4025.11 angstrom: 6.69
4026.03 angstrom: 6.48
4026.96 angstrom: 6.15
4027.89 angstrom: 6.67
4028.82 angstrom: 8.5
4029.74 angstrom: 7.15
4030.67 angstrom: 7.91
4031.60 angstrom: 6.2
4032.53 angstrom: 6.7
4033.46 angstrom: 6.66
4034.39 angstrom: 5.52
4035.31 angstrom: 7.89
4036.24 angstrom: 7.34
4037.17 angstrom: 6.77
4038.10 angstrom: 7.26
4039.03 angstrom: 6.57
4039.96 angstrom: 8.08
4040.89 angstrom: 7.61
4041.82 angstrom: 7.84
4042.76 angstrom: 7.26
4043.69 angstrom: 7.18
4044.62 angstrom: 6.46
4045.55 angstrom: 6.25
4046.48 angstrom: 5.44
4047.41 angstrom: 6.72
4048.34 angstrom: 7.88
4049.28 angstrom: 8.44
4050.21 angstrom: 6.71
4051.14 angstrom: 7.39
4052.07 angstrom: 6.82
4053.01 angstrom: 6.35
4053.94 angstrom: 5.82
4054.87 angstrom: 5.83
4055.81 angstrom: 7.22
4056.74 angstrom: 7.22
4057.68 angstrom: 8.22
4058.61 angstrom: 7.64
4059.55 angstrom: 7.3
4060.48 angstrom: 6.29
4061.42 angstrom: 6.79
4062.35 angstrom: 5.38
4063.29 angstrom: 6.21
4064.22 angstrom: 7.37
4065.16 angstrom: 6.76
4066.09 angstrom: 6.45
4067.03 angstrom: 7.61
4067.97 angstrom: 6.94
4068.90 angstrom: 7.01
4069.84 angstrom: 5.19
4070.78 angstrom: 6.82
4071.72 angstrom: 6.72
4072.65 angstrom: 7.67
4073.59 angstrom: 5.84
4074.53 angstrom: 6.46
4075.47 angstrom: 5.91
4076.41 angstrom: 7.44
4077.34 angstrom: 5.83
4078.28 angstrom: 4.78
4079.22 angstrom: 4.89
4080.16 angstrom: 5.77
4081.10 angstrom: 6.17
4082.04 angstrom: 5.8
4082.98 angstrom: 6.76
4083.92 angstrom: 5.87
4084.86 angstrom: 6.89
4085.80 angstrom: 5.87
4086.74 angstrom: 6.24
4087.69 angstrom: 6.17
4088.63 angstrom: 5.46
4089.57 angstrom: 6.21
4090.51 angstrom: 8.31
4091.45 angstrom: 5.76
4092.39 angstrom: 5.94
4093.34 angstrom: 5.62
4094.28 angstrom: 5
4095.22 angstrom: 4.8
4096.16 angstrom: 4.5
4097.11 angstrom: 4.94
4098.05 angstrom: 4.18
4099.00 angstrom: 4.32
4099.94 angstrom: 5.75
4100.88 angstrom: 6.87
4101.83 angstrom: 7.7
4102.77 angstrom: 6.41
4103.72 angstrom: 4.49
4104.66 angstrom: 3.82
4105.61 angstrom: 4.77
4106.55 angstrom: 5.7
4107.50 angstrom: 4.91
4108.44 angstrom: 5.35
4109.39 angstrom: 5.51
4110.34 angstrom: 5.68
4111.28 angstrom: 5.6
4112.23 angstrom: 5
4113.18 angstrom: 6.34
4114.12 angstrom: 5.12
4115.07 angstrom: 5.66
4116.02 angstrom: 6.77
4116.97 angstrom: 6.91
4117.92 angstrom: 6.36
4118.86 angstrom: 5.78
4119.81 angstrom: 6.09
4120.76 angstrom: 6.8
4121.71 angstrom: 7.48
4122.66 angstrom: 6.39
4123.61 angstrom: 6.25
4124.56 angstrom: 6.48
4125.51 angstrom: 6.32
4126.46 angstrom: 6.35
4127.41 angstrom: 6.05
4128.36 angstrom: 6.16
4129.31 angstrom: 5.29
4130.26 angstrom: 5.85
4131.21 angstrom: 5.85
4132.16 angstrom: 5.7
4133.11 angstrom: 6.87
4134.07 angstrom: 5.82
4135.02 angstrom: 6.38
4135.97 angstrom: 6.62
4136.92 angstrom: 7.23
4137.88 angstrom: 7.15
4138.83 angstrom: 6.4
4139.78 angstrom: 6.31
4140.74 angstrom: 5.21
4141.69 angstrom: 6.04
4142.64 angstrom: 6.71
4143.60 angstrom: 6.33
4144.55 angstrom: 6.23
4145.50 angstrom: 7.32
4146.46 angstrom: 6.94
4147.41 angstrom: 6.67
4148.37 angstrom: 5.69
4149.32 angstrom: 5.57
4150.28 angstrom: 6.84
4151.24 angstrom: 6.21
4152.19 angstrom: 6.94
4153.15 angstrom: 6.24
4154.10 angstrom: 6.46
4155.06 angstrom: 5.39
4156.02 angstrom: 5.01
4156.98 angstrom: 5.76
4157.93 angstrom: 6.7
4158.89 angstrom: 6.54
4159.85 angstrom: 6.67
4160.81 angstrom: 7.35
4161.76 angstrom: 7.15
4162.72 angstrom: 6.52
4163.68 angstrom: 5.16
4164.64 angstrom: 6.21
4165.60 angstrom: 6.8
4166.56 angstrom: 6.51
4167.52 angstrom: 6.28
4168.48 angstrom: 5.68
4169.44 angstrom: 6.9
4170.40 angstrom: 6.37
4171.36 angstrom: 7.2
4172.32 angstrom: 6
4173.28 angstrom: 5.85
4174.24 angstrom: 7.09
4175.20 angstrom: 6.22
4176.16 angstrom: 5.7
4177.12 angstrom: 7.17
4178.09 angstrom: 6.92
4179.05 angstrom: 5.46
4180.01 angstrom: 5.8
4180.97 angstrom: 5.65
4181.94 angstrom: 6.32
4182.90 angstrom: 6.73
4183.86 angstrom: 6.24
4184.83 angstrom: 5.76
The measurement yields 5.35 angstrom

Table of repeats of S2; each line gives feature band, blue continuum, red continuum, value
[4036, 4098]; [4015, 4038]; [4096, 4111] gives -4.4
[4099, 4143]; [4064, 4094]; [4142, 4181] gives 2.1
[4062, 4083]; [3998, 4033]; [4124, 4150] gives 0.6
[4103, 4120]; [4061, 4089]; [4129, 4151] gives 2.0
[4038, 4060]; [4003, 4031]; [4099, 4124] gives -2.0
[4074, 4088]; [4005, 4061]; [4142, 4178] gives 1.3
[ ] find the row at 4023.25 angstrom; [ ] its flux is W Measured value 7.42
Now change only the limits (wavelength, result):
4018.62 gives 5.79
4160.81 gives 7.35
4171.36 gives 7.2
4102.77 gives 6.41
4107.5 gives 4.91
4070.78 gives 6.82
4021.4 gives 7.64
